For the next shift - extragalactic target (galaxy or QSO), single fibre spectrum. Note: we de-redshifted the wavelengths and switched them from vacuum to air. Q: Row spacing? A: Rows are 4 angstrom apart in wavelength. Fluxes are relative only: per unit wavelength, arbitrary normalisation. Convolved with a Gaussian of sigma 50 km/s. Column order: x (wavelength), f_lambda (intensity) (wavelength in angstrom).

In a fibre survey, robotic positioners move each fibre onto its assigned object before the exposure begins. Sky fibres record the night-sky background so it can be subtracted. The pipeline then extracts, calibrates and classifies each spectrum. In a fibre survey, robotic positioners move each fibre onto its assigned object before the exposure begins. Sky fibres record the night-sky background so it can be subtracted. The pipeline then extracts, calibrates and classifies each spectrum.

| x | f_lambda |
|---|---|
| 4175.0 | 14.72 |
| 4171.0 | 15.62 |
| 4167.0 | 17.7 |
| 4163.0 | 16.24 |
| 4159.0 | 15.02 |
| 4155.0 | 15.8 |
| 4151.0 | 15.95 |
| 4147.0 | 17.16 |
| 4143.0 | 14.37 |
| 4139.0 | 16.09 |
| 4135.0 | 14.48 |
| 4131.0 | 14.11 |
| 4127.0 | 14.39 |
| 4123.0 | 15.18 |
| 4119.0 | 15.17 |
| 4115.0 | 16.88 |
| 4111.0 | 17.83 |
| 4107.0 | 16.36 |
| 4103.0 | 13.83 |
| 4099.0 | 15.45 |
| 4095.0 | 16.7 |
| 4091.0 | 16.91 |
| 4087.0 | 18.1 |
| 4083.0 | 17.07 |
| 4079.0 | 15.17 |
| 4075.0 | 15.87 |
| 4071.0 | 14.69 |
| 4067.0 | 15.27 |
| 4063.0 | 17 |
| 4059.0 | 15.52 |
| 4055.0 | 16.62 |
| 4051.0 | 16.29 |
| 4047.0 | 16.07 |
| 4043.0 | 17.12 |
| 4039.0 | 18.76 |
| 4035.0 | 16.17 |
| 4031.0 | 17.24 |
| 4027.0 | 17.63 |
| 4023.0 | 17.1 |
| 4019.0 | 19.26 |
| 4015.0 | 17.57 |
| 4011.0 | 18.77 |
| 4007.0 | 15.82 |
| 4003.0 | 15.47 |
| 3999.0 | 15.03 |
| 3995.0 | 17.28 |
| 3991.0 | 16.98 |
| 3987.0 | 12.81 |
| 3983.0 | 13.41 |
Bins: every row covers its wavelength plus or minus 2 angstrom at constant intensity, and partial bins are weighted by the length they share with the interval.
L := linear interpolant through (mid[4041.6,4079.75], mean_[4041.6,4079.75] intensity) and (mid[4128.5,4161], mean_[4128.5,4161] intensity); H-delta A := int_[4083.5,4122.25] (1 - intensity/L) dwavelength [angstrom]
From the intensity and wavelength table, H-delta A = -1.7 angstrom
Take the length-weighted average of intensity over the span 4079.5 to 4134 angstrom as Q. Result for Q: 15.9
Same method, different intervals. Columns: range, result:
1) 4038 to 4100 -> 16.4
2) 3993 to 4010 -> 16.1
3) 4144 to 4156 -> 16.2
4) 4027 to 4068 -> 16.7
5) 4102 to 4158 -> 15.6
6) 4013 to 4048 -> 17.5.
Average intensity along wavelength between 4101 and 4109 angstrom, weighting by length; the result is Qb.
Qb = 15.1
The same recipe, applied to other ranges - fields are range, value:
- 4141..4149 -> 15.8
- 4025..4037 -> 17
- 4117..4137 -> 14.7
